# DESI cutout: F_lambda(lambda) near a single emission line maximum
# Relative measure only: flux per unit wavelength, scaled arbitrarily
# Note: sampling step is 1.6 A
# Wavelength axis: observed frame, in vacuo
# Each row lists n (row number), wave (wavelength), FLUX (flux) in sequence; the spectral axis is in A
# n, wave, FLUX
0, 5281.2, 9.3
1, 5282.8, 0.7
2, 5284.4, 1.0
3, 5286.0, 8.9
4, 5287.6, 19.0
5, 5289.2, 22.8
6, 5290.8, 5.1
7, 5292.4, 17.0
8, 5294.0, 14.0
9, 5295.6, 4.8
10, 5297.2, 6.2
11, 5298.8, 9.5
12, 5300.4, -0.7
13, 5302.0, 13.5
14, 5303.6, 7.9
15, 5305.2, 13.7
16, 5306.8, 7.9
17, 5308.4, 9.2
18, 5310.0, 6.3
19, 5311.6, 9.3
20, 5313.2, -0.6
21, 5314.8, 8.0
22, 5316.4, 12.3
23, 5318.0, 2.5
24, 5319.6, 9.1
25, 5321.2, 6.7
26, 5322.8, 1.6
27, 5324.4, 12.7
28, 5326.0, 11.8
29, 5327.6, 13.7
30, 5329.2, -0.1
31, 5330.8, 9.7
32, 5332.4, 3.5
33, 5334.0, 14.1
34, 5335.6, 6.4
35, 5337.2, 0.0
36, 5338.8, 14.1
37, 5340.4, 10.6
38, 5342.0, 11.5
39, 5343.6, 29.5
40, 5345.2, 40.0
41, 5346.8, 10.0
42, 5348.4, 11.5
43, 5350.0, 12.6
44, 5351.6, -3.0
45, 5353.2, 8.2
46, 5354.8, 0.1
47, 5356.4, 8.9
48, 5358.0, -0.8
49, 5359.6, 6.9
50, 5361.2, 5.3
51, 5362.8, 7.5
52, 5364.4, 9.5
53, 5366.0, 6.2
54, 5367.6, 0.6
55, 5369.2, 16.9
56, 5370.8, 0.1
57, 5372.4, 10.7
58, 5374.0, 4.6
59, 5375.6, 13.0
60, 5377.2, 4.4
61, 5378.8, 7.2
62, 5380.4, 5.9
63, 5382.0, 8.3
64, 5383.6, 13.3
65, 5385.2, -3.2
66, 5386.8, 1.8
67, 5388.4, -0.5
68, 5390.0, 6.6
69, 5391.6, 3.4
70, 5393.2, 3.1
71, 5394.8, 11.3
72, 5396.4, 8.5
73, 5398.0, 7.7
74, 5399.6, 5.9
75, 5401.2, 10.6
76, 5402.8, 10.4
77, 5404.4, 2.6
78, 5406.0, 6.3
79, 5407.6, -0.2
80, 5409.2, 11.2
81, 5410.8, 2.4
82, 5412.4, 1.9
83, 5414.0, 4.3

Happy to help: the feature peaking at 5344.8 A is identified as [O III] 5007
